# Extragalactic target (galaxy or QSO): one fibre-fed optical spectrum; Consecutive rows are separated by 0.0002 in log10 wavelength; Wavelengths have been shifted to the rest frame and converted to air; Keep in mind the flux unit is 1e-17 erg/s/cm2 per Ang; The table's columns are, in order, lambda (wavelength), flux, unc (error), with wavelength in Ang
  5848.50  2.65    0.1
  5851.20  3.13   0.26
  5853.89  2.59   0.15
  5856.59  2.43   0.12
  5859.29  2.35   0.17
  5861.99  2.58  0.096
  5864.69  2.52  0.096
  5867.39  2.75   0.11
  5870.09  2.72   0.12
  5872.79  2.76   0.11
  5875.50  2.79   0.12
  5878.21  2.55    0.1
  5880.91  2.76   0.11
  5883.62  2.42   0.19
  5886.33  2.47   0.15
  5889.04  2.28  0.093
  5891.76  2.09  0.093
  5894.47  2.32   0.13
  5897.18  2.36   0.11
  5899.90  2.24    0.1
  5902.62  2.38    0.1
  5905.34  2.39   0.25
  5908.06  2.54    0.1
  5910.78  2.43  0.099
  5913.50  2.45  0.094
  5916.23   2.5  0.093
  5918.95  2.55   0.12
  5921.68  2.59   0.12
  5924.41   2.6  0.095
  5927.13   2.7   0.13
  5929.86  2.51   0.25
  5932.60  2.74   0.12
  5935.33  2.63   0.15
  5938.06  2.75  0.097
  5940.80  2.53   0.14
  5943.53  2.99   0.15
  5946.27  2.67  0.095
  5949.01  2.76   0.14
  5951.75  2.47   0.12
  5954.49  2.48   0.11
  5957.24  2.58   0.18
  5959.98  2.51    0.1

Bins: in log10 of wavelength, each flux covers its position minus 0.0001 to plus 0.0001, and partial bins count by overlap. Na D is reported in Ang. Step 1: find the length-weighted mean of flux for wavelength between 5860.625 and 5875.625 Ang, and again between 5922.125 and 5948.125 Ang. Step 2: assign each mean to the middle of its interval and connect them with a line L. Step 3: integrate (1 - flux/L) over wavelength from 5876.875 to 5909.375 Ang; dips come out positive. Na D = 3.4 Ang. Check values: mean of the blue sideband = 2.68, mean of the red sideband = 2.68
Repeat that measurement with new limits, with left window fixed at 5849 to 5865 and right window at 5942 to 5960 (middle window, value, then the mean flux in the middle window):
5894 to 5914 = 1.8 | 2.39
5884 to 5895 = 1.3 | 2.3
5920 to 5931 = 0.1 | 2.6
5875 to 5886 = 0.1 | 2.6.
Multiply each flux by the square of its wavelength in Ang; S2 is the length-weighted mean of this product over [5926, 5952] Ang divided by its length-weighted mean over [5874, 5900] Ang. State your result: 1.1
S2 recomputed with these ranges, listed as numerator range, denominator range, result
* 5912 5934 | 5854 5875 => 1.01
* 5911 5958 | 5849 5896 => 1.04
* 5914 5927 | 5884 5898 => 1.12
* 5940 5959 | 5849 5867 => 1.04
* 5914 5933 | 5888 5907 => 1.13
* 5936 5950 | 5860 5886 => 1.06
